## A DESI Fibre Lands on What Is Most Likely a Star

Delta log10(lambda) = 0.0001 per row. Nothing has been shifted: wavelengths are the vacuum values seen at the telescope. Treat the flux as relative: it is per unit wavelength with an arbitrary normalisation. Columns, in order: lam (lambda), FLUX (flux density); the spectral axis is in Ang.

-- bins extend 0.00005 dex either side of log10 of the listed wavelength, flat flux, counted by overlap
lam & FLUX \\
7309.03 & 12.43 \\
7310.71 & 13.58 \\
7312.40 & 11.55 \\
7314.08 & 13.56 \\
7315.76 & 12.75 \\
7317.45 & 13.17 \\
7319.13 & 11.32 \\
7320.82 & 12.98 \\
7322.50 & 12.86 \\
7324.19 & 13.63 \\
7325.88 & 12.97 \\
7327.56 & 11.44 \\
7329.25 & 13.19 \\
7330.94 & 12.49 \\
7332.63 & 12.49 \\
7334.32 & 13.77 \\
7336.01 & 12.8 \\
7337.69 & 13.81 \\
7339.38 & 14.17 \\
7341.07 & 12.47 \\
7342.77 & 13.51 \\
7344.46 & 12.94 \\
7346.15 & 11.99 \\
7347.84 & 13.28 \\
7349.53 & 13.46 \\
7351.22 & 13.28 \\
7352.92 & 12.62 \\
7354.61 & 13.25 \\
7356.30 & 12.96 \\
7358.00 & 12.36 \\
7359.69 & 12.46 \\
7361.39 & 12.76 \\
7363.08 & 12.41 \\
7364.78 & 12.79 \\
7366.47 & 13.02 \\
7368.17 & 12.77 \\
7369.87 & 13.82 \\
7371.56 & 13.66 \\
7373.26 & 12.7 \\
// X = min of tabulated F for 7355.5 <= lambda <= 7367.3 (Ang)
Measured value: 12.36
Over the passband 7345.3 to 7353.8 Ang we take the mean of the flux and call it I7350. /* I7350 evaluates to 12.9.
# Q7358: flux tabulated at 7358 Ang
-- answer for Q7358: 12.36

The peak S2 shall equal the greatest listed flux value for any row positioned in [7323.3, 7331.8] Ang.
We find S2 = 13.63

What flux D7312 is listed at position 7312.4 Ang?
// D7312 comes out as 11.55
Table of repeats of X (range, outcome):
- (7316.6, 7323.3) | 11.32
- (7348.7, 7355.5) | 12.62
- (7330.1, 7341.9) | 12.47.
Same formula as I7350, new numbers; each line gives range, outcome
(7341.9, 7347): 12.8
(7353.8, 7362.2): 12.8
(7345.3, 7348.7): 12.7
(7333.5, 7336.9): 13.3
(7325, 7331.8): 12.5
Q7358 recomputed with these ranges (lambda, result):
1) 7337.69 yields 13.81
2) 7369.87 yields 13.82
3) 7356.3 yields 12.96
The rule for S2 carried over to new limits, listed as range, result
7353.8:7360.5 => 13.25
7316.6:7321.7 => 13.17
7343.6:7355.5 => 13.46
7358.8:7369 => 13.02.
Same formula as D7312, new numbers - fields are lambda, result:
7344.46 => 12.94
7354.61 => 13.25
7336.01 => 12.8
